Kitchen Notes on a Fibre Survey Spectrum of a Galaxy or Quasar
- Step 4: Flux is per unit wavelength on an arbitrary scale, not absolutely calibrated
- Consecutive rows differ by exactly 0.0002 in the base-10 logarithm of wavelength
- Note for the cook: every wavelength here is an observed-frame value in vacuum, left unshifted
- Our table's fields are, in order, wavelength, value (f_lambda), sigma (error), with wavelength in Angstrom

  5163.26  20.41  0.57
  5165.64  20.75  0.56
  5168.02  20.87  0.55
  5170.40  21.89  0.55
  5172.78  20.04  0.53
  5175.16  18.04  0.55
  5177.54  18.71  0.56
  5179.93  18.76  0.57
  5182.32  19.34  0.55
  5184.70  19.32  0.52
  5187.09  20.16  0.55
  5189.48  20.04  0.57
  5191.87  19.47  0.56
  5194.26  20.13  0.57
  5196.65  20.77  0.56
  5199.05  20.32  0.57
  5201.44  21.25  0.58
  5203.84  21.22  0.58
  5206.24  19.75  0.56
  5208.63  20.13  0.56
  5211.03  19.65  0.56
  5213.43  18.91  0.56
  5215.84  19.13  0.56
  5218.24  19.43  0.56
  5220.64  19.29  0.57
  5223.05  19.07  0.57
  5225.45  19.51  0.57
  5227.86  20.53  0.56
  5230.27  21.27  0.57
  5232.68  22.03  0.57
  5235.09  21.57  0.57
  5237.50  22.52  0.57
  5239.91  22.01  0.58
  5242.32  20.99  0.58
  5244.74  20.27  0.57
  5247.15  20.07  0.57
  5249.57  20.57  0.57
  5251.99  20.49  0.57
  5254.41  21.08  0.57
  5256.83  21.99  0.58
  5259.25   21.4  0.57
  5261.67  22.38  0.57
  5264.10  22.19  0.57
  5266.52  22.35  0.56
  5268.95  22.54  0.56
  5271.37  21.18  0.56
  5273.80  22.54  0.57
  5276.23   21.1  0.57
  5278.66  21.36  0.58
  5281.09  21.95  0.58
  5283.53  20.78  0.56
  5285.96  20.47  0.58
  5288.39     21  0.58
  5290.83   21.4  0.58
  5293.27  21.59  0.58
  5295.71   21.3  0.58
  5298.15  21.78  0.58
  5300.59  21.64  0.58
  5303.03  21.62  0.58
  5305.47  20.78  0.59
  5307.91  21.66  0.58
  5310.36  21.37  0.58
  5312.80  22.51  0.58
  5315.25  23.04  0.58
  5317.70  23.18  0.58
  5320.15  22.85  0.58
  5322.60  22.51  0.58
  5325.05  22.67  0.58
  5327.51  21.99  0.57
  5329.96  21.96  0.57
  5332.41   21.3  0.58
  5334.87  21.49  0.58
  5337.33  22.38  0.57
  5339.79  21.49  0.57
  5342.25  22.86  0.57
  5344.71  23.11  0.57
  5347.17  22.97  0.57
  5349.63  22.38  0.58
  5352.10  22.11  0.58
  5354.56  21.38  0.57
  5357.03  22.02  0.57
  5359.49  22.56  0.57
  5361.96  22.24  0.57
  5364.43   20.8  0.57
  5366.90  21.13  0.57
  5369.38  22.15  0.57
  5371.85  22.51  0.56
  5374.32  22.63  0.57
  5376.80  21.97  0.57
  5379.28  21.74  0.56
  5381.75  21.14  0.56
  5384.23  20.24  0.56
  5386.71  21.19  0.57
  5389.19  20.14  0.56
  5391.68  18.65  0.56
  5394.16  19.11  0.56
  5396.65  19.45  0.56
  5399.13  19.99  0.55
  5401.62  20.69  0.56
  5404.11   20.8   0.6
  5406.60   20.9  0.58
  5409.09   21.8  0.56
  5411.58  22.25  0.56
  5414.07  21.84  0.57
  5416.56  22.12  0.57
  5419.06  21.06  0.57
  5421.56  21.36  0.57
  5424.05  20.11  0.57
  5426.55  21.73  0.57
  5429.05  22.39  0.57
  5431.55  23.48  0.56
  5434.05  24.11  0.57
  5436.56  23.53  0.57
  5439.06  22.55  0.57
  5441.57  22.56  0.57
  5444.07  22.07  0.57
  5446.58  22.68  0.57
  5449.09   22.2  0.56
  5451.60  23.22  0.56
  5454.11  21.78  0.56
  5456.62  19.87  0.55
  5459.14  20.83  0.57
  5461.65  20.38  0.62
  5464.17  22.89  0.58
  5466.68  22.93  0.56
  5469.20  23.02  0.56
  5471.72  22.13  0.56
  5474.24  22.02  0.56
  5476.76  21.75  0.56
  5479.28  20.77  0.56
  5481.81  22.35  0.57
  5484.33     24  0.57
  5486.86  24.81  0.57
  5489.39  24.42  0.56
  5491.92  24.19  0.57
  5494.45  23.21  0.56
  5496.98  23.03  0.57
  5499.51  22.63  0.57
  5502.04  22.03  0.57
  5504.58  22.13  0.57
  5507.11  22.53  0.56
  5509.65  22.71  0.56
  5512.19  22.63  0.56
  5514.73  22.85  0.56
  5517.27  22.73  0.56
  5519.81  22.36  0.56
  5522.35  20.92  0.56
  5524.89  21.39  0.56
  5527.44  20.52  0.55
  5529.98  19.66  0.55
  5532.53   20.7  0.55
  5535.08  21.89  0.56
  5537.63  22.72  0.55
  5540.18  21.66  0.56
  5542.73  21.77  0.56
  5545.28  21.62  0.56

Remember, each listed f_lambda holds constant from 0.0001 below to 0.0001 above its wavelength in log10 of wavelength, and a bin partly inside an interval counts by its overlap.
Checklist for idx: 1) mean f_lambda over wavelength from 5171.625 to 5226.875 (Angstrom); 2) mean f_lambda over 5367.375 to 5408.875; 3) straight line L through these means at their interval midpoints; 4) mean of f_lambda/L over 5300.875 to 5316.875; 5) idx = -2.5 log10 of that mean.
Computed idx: -0.08 mag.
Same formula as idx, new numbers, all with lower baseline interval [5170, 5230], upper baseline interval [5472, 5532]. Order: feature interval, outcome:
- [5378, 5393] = 0.045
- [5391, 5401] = 0.109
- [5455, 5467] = 0.038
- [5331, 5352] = -0.061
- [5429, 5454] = -0.048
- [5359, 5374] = -0.034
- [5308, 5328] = -0.084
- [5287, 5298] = -0.039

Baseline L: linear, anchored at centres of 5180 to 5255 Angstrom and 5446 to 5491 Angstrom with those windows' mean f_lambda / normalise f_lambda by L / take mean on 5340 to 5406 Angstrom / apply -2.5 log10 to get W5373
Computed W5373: 0.01 mag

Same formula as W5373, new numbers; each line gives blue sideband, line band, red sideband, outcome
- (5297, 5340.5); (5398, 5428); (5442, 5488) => 0.045 mag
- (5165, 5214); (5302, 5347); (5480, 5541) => -0.059 mag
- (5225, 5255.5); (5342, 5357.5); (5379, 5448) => -0.056 mag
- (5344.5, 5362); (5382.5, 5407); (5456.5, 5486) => 0.109 mag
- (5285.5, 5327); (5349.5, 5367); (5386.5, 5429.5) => -0.025 mag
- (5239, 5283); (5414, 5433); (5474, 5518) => 0.031 mag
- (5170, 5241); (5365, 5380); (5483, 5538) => -0.029 mag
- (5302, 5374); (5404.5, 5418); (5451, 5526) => 0.027 mag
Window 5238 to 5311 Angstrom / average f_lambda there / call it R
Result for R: 21.4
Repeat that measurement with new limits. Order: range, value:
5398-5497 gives 22.2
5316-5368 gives 22.2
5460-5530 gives 22.4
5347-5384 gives 21.9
